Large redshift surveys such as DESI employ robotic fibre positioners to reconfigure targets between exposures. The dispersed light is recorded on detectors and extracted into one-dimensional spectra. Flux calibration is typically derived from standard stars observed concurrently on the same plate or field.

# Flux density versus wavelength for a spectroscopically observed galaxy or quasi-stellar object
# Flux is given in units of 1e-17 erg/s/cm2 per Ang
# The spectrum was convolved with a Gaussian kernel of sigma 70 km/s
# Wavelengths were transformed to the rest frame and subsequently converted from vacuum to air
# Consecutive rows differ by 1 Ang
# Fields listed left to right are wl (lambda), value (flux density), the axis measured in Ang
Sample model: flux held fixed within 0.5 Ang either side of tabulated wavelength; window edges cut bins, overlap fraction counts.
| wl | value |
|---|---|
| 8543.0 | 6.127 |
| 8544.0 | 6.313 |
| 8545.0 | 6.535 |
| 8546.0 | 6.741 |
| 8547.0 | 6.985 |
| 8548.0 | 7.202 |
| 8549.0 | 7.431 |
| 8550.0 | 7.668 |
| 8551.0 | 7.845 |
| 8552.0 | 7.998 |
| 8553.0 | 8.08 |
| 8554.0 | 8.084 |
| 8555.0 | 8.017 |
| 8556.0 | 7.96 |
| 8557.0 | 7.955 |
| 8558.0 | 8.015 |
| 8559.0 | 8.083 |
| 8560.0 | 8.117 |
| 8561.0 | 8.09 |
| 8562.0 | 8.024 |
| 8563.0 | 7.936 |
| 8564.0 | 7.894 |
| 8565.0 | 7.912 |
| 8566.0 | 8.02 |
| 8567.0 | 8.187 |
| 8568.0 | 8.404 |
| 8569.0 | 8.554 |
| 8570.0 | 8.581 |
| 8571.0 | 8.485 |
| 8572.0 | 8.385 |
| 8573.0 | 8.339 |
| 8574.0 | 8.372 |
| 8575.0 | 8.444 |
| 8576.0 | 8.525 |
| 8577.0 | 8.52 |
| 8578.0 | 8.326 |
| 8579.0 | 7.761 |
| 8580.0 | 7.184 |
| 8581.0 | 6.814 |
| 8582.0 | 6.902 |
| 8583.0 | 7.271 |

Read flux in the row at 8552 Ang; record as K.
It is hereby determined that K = 7.998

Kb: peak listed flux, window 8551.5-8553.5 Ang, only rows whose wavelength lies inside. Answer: 8.08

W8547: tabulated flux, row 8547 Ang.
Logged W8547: 6.985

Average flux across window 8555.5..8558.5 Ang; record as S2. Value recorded 7.98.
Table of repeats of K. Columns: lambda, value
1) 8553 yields 8.08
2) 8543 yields 6.127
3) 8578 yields 8.326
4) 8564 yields 7.894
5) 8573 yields 8.339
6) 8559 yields 8.083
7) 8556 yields 7.96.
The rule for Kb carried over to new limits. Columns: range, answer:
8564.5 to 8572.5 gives 8.581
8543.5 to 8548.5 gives 7.202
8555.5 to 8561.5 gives 8.117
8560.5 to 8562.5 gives 8.09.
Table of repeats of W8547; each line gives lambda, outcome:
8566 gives 8.02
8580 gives 7.184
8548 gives 7.202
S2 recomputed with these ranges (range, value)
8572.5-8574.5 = 8.36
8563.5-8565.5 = 7.9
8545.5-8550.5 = 7.21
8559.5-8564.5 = 8.01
